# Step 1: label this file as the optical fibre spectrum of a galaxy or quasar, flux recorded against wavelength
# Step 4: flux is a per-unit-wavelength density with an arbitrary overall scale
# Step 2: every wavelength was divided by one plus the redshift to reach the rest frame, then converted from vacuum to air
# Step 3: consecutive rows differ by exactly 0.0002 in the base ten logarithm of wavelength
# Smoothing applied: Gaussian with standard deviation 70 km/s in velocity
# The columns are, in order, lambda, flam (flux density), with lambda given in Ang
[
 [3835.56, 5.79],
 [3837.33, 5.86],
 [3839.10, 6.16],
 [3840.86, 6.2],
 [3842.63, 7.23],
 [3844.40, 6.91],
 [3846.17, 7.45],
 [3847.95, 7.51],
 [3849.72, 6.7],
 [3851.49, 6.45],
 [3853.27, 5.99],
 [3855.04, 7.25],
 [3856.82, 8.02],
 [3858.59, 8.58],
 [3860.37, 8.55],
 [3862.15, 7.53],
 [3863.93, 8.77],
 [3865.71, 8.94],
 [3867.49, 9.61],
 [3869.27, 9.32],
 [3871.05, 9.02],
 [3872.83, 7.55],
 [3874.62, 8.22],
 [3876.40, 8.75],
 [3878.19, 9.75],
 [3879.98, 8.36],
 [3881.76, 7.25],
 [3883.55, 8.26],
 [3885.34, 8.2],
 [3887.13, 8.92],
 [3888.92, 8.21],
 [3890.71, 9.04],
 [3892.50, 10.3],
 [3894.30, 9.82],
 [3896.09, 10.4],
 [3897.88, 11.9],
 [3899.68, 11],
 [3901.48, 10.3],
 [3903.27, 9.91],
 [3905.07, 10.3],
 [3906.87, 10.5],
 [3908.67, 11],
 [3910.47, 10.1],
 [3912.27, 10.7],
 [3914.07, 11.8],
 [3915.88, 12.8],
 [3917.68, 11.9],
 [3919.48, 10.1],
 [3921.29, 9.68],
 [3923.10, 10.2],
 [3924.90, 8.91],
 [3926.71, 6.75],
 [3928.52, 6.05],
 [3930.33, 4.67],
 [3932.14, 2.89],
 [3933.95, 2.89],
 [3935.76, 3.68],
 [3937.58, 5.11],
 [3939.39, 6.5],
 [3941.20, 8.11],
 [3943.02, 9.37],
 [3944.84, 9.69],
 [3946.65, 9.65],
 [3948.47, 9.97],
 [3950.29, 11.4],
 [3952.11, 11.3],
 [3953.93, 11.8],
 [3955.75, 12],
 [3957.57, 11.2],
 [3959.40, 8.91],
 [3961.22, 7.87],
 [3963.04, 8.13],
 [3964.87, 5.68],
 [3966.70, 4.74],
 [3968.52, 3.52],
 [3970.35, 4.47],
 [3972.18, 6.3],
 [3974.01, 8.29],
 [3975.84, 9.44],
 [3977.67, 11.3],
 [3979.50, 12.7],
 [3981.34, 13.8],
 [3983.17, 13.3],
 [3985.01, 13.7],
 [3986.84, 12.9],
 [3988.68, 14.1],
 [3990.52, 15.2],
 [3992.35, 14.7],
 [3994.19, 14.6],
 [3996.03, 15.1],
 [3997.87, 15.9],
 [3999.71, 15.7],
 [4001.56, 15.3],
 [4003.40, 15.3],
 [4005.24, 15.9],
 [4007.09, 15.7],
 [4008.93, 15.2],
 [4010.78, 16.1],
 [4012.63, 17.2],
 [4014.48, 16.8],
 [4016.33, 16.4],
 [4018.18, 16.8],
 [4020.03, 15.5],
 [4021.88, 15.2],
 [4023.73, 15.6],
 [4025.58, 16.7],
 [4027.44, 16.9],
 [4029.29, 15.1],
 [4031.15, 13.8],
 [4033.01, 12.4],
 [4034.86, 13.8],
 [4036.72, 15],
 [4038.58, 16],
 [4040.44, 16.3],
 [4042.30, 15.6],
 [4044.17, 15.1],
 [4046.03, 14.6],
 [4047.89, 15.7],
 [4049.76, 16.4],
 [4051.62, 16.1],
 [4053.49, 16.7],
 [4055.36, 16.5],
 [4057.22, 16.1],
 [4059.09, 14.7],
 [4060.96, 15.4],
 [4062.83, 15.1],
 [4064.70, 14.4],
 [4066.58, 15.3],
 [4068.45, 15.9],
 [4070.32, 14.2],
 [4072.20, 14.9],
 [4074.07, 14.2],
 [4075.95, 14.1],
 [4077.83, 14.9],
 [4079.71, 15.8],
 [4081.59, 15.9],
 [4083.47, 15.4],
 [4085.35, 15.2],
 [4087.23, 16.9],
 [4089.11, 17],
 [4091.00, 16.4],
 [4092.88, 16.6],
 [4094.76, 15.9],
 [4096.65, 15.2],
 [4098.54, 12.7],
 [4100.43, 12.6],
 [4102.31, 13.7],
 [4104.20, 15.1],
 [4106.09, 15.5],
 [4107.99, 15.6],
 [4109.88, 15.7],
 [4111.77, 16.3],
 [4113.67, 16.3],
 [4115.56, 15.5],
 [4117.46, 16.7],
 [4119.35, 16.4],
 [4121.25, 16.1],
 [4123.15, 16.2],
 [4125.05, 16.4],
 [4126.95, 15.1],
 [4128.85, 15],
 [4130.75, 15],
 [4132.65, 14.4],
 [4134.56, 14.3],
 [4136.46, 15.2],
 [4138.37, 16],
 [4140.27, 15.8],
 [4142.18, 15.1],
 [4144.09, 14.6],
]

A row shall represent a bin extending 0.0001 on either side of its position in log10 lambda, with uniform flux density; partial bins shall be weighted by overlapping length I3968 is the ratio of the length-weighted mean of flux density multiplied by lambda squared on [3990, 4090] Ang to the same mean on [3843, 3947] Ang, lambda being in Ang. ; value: 1.95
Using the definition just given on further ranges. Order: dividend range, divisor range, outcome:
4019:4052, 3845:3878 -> 2.08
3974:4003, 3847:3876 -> 1.82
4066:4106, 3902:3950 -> 1.90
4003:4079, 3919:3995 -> 1.75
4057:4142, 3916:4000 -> 1.70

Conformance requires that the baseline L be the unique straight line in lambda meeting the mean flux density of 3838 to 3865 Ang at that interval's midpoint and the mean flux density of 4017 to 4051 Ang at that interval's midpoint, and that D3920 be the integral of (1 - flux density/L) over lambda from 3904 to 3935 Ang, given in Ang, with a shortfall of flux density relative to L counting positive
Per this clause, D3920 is 4.0 Ang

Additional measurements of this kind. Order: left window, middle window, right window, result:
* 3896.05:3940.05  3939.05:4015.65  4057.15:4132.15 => -4.0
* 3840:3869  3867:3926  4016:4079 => -2.7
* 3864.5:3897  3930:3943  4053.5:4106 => 6.7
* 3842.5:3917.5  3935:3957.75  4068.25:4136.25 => 3.7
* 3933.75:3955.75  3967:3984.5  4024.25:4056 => 2.8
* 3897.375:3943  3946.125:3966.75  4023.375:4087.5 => 1.7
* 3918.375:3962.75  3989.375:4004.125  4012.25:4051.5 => -2.8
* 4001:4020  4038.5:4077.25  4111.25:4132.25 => 1.5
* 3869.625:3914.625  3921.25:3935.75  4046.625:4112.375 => 6.1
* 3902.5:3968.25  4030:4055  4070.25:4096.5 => -2.8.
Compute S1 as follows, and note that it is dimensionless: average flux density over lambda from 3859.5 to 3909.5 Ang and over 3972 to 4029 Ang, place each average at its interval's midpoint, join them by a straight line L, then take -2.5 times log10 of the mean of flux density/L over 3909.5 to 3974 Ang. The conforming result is 0.38 mag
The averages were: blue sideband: 9.27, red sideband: 14.6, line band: 8.25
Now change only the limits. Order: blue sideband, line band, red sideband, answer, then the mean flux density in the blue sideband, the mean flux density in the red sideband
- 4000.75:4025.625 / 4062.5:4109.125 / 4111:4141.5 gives 0.044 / 16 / 15.7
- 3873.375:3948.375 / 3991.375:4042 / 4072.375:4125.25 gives -0.230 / 8.83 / 15.5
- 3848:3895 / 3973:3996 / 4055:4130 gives -0.080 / 8.34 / 15.4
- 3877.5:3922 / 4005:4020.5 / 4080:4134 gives -0.237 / 10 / 15.5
